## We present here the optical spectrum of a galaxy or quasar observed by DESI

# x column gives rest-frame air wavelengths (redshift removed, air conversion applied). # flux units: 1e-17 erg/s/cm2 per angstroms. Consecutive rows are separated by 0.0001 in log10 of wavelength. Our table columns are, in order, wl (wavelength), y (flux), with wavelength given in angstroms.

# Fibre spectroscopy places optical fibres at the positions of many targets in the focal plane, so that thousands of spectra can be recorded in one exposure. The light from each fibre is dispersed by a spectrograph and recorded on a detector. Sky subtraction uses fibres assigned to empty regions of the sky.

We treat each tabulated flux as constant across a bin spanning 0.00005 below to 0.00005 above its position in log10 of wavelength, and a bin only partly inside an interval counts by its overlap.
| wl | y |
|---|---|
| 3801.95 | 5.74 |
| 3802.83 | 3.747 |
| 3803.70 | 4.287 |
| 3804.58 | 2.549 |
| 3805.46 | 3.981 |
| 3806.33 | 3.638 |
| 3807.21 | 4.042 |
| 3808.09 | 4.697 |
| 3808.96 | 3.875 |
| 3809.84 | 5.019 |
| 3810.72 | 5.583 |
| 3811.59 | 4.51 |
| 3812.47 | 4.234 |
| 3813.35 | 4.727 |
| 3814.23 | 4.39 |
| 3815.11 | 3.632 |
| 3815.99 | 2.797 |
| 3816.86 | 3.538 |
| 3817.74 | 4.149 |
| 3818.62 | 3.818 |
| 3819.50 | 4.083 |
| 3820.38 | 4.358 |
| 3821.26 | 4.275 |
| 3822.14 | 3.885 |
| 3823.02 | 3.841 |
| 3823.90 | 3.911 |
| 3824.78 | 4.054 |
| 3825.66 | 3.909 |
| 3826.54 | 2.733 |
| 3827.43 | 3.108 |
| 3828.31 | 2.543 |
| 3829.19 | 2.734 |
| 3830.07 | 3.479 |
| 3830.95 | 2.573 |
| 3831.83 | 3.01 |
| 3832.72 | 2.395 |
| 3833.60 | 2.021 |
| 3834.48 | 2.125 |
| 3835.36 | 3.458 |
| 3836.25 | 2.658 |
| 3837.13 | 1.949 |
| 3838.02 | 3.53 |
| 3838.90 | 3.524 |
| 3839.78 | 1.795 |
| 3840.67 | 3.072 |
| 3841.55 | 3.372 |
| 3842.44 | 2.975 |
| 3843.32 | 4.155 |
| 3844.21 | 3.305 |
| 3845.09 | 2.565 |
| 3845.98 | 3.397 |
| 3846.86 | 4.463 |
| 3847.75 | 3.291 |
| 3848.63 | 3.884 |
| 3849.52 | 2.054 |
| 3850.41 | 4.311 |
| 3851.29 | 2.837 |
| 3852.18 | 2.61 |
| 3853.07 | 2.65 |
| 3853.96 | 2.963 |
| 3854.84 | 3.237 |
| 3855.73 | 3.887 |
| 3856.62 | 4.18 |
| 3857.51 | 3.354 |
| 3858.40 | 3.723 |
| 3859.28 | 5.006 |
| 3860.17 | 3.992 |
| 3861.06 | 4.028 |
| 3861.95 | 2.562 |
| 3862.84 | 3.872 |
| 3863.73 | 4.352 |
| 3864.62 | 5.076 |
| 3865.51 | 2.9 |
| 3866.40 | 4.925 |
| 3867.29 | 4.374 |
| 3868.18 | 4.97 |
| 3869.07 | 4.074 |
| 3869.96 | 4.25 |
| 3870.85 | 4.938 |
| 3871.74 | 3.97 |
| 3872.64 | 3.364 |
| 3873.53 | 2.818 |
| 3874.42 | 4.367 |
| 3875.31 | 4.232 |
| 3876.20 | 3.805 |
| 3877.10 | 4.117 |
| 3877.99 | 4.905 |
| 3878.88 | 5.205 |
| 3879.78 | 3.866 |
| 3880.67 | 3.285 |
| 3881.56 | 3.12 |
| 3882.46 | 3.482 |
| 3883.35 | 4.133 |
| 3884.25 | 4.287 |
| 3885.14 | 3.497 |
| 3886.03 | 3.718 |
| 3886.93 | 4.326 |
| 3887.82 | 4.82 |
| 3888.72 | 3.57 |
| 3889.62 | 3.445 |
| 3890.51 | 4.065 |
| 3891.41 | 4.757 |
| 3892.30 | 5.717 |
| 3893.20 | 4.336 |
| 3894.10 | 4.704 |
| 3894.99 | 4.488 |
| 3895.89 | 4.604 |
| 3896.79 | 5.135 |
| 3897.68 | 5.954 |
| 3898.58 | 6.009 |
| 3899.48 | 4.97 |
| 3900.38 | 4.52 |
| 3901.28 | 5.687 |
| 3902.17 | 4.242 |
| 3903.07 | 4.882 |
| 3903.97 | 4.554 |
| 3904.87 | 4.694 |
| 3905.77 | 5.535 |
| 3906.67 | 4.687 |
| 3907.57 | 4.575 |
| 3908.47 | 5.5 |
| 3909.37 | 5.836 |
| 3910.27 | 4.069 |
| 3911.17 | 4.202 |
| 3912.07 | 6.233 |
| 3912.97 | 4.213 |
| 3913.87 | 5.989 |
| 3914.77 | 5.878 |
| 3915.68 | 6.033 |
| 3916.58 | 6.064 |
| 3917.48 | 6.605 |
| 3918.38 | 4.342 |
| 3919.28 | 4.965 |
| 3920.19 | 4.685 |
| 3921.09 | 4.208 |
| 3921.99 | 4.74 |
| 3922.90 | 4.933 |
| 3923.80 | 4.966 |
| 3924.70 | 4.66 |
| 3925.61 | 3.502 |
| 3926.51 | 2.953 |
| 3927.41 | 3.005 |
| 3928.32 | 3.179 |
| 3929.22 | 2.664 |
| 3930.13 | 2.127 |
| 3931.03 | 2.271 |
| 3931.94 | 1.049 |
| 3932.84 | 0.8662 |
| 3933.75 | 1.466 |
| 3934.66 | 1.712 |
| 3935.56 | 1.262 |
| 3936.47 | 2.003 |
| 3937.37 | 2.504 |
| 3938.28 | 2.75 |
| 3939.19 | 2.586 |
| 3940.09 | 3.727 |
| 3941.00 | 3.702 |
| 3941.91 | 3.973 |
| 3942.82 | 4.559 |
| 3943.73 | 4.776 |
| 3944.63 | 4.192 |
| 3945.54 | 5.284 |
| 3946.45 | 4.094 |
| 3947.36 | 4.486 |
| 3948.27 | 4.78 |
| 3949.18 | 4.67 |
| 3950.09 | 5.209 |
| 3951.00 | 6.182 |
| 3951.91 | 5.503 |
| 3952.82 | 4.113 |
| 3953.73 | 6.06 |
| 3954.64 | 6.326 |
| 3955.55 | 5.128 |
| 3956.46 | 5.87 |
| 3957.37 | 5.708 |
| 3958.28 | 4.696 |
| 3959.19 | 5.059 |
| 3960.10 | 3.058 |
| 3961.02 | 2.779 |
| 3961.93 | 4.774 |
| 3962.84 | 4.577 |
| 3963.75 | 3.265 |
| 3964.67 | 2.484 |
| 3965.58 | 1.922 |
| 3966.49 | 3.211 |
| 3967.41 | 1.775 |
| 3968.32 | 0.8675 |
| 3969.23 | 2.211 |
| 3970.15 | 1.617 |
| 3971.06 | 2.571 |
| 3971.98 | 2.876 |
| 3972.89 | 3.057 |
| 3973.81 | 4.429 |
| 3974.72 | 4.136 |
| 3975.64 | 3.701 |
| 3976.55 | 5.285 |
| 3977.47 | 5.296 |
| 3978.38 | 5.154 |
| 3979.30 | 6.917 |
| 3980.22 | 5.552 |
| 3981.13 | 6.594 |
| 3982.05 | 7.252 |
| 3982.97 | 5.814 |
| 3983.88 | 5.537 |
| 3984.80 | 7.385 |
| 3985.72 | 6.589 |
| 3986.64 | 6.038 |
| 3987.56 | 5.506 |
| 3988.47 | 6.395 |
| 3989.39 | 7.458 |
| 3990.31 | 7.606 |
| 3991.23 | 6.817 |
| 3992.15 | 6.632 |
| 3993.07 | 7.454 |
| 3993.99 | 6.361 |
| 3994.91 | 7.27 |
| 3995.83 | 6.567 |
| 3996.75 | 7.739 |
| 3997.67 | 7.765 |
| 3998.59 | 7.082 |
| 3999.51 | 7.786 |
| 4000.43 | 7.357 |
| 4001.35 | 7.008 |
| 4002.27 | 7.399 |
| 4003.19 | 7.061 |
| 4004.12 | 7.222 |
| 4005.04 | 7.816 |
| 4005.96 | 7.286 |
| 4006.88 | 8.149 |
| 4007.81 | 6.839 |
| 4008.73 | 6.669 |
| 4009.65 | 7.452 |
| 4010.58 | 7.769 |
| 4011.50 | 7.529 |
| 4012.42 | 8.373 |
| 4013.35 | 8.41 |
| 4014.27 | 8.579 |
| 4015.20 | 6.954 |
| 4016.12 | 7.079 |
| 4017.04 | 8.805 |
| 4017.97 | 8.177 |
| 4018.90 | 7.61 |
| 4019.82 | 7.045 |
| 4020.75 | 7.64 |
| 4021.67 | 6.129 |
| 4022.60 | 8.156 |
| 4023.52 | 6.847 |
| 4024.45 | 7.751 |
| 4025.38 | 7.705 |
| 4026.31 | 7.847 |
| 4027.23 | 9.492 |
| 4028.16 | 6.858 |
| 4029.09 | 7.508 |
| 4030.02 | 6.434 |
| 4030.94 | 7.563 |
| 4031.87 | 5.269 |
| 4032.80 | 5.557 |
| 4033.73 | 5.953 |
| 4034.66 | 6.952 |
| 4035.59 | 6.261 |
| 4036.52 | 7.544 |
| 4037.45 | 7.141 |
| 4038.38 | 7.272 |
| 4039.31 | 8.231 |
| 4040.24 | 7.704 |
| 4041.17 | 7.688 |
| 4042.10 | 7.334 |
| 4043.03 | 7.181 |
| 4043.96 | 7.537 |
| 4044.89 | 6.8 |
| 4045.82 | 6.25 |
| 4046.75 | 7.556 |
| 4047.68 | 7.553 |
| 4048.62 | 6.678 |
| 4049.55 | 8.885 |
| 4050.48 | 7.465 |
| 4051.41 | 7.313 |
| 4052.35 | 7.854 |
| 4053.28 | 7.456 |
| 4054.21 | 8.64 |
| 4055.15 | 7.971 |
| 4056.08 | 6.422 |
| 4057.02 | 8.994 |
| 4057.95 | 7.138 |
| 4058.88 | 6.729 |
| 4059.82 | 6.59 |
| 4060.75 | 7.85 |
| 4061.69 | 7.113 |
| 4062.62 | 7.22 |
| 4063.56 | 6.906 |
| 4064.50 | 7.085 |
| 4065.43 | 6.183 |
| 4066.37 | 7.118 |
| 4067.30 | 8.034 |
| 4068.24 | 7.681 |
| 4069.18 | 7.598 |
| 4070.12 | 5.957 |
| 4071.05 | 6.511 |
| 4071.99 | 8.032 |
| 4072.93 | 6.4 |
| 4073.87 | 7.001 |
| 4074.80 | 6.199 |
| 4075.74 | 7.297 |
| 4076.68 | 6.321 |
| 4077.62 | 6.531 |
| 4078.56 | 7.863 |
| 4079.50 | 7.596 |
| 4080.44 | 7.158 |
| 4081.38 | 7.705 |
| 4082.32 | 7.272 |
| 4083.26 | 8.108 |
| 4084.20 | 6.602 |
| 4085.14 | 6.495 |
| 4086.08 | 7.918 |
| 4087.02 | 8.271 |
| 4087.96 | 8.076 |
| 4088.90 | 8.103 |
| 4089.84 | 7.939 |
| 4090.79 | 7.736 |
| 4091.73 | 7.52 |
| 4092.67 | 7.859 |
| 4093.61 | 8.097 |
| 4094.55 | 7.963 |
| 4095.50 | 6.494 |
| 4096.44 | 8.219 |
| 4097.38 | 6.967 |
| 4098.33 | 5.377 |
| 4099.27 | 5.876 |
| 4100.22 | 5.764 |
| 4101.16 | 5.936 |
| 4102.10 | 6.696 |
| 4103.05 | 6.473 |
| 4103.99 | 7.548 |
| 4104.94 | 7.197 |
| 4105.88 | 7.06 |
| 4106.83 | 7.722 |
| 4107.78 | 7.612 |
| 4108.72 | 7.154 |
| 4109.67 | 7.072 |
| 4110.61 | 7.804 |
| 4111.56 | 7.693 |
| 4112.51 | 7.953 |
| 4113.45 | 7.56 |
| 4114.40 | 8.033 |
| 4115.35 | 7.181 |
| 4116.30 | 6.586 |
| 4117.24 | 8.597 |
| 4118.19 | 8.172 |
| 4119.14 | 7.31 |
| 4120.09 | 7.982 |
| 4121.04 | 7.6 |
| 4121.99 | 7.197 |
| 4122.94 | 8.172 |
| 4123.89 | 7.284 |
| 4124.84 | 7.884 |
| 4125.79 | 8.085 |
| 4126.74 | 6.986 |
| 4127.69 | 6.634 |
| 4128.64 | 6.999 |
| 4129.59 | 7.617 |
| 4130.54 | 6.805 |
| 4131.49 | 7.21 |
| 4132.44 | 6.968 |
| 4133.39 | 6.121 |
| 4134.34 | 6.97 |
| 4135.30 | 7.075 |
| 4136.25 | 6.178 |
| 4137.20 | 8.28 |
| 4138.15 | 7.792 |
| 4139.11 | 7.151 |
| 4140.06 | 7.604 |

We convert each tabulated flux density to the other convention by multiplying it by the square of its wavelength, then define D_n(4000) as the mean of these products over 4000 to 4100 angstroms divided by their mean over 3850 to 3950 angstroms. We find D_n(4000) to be 1.92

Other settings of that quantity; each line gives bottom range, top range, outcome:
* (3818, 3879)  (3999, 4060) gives 2.28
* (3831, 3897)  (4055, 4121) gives 2.18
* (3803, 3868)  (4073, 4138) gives 2.33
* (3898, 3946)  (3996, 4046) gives 1.88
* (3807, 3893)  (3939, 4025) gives 1.66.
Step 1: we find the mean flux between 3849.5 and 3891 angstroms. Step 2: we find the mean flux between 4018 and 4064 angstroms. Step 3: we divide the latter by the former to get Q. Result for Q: 1.88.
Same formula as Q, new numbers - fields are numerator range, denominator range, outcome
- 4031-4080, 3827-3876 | 2.08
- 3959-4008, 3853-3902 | 1.30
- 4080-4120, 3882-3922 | 1.53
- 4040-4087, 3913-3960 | 1.75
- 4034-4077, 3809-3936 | 1.85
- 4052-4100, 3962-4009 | 1.29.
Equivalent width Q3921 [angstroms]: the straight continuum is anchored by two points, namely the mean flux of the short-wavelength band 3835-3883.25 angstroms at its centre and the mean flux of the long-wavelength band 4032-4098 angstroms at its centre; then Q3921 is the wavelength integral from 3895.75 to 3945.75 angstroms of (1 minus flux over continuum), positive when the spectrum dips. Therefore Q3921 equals 5.4 angstroms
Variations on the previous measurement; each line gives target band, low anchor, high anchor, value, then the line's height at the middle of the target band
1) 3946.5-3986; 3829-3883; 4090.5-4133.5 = 4.9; 5.15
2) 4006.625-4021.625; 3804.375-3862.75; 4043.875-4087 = -2.8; 6.43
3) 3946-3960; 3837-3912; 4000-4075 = 1.3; 5.64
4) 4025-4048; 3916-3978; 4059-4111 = -4.5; 5.99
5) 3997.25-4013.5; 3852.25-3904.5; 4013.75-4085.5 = -2.5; 6.48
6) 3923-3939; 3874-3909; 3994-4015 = 8.5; 5.55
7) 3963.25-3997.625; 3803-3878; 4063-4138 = 3.3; 5.59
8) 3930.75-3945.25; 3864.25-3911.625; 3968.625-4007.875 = 7.0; 5.26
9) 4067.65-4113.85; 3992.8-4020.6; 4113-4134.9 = 1.2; 7.41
